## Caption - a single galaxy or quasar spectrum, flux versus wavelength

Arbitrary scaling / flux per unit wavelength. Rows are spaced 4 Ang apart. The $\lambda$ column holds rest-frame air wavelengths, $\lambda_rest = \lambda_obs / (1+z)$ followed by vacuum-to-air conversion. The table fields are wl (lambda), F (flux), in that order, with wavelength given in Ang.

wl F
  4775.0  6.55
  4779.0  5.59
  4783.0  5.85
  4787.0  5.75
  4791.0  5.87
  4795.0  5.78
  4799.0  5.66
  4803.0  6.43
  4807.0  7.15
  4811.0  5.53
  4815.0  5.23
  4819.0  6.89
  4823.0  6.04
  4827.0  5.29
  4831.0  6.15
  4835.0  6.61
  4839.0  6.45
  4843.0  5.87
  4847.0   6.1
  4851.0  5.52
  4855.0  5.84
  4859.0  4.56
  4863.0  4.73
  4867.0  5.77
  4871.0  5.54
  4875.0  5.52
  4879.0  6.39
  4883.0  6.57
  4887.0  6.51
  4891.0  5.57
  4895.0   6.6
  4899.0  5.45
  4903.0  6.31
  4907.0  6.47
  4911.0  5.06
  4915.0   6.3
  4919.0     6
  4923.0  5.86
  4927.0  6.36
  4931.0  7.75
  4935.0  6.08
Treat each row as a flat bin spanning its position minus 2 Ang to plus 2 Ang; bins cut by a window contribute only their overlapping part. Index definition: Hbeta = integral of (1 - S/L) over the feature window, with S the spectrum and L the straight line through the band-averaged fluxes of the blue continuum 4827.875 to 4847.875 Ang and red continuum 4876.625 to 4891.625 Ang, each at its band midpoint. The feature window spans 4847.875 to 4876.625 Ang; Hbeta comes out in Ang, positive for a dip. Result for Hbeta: 4.0 Ang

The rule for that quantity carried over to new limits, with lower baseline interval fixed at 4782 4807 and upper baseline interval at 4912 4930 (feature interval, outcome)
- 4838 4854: 0.3 Ang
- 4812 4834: 0.4 Ang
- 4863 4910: 1.0 Ang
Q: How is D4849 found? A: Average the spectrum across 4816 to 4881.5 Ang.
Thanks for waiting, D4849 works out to 5.83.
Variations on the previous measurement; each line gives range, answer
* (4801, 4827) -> 6.14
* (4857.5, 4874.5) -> 5.2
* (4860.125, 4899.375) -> 5.85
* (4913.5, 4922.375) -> 6.1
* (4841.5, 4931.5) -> 5.91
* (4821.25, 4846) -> 6.07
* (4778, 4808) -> 5.99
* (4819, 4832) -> 5.97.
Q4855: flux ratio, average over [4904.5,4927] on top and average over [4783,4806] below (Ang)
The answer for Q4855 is 1.01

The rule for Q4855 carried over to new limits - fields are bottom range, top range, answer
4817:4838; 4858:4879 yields 0.86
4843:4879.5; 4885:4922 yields 1.09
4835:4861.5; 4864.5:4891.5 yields 1.04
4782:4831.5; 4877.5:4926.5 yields 1.02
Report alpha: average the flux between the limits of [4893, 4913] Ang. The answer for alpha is 5.98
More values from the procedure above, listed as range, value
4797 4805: 6.04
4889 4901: 5.87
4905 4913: 5.76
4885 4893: 6.04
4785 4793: 5.81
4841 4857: 5.83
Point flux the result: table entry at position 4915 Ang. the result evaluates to 6.3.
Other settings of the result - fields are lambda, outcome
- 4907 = 6.47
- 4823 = 6.04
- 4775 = 6.55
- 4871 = 5.54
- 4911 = 5.06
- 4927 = 6.36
